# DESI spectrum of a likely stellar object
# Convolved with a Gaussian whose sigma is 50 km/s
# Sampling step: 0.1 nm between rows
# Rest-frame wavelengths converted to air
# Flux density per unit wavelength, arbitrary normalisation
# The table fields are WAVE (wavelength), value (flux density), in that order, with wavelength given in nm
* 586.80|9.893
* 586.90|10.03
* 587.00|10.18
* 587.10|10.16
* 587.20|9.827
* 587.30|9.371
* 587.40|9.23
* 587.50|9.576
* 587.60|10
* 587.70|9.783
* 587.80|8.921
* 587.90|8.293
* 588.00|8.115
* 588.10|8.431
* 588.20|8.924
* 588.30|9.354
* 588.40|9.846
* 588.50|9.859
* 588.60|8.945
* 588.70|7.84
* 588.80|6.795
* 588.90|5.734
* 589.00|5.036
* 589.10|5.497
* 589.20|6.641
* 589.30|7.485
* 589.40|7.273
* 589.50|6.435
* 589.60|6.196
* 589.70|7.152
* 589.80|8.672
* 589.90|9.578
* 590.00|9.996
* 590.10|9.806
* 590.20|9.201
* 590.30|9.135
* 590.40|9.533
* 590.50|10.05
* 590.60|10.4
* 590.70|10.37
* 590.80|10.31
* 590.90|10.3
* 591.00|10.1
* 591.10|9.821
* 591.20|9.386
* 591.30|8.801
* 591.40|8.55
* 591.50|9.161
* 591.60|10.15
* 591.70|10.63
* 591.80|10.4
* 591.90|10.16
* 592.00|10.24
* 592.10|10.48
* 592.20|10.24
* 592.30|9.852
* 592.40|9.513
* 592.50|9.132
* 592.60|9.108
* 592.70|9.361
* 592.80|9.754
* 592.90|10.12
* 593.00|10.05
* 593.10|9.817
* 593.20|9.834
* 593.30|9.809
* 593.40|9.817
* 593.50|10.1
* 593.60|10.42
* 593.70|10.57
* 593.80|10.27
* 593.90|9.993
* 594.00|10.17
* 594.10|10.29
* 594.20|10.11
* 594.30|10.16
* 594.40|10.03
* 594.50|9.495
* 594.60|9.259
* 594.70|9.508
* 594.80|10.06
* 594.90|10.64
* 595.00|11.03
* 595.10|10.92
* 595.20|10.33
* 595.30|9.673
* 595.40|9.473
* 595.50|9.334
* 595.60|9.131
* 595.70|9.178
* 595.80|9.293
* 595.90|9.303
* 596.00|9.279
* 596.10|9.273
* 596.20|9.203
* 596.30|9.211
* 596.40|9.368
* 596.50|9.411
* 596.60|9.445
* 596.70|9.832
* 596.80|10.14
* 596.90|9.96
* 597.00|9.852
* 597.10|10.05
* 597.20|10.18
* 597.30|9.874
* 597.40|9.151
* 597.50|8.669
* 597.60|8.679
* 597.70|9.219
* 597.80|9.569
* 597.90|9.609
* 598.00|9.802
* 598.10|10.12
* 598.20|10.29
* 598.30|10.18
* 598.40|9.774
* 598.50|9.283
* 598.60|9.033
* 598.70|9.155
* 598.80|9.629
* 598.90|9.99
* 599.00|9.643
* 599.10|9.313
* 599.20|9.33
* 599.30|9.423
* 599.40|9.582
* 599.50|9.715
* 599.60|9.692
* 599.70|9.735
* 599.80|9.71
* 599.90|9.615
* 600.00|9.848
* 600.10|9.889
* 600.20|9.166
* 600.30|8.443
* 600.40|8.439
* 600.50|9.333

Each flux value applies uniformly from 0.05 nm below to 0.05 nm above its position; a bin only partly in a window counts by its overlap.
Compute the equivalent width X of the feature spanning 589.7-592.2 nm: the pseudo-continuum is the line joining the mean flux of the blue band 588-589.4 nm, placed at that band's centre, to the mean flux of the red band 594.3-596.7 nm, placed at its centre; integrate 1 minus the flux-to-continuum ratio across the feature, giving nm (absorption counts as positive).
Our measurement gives -0.42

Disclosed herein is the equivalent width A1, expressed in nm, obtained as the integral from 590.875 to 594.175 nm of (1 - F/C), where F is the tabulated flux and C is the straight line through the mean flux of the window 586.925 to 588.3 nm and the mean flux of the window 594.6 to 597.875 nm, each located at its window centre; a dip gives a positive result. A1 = -0.14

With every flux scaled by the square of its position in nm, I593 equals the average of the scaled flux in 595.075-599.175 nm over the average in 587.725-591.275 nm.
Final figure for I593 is 1.15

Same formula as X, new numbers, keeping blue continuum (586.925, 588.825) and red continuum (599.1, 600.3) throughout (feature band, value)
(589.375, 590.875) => 0.041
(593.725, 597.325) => -0.148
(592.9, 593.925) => -0.079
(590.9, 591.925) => -0.050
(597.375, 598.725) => 0.003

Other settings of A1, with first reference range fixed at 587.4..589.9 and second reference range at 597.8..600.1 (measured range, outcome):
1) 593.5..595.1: -0.22 nm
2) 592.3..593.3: -0.11 nm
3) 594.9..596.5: -0.09 nm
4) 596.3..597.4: -0.05 nm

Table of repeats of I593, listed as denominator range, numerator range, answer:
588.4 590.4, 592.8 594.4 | 1.30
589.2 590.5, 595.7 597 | 1.16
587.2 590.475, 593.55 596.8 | 1.20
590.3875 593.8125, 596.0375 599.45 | 0.98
